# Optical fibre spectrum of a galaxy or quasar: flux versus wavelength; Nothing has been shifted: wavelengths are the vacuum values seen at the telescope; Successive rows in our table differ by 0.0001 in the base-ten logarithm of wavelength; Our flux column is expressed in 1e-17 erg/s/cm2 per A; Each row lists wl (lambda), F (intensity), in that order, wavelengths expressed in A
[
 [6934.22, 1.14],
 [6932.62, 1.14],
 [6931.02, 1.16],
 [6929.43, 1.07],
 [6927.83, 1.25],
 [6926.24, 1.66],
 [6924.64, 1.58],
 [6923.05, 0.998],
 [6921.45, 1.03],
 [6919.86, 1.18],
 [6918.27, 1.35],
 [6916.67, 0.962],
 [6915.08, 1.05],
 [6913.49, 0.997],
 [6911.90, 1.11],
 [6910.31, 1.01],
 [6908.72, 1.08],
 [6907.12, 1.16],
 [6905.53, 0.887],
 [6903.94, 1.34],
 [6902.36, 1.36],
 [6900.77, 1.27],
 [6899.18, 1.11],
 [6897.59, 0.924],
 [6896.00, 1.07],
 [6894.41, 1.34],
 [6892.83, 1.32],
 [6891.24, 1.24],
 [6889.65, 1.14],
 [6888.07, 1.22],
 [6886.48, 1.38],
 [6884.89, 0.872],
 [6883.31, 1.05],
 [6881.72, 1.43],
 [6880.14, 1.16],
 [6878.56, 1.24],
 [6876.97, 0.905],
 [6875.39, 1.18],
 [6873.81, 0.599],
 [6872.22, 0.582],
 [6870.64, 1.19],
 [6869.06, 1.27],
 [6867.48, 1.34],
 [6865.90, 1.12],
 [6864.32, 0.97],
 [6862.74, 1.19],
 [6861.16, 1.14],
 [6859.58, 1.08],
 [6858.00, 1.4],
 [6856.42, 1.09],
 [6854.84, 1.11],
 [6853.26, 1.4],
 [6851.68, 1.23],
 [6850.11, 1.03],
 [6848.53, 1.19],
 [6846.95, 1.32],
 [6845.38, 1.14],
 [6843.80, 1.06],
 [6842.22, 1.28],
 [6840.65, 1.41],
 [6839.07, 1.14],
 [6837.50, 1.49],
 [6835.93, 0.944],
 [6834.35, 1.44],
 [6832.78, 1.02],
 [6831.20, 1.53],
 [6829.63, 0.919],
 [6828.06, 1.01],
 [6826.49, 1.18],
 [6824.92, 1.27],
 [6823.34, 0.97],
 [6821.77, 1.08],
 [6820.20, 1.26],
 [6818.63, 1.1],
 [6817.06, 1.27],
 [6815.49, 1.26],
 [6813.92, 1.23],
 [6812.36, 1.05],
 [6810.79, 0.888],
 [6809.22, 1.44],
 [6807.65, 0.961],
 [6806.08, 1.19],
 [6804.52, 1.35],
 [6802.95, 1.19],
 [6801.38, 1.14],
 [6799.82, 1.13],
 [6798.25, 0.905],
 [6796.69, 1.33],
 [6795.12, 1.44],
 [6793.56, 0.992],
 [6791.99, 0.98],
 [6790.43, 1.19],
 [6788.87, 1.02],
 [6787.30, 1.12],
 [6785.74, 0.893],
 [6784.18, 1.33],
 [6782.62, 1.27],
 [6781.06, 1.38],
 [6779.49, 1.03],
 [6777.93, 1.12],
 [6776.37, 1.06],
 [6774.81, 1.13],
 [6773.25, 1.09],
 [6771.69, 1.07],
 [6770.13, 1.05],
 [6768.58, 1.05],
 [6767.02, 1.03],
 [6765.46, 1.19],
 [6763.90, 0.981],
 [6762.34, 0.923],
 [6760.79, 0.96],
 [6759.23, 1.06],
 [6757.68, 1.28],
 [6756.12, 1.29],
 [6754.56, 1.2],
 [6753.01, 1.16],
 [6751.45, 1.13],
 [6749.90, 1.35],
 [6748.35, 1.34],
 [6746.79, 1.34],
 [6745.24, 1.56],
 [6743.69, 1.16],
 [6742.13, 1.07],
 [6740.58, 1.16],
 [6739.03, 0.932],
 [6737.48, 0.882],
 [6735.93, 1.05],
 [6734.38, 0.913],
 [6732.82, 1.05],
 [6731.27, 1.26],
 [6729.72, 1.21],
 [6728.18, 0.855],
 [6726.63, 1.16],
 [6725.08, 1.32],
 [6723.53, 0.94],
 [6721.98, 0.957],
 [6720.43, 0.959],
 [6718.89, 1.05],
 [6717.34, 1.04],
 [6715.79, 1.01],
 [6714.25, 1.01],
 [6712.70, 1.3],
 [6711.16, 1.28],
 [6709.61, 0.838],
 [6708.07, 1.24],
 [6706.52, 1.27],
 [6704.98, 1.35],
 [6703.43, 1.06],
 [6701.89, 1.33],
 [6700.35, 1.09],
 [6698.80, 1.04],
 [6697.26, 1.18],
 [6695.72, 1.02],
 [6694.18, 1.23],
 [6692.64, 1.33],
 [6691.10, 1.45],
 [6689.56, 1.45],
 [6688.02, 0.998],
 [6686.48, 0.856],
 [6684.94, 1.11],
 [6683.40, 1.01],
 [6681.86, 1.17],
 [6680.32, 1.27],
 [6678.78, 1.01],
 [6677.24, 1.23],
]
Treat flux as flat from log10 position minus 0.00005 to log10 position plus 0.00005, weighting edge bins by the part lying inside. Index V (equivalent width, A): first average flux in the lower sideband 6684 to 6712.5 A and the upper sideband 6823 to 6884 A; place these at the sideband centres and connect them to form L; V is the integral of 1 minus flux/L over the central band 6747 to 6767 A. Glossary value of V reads 0.2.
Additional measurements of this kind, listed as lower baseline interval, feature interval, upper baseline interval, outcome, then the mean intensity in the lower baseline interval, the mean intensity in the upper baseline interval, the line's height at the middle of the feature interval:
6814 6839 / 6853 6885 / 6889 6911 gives 1.6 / 1.18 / 1.16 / 1.17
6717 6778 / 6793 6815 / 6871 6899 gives -1.2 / 1.11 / 1.1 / 1.1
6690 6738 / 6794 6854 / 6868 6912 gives -3.4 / 1.12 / 1.12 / 1.12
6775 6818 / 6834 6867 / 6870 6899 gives -2.2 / 1.15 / 1.1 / 1.12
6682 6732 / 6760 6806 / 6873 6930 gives 1.0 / 1.13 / 1.15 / 1.14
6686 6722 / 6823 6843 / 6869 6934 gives -1.1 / 1.15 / 1.14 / 1.14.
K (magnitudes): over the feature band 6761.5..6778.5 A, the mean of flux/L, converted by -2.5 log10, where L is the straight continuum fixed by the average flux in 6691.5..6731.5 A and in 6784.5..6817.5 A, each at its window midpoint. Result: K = 0.07 mag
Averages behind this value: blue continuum 1.13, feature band 1.06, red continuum 1.14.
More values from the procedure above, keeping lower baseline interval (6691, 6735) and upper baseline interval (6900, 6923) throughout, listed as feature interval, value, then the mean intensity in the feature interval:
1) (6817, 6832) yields -0.03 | 1.15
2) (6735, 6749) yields -0.04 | 1.16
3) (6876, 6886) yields 0.00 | 1.12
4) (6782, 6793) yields 0.01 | 1.11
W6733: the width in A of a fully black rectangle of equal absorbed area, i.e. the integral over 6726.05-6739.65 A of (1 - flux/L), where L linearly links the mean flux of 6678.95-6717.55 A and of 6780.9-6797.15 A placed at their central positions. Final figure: 1.5 A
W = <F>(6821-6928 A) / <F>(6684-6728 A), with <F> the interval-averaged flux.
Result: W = 1.02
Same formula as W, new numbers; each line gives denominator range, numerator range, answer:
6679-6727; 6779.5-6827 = 1.02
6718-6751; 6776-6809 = 1.03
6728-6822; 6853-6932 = 1.01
